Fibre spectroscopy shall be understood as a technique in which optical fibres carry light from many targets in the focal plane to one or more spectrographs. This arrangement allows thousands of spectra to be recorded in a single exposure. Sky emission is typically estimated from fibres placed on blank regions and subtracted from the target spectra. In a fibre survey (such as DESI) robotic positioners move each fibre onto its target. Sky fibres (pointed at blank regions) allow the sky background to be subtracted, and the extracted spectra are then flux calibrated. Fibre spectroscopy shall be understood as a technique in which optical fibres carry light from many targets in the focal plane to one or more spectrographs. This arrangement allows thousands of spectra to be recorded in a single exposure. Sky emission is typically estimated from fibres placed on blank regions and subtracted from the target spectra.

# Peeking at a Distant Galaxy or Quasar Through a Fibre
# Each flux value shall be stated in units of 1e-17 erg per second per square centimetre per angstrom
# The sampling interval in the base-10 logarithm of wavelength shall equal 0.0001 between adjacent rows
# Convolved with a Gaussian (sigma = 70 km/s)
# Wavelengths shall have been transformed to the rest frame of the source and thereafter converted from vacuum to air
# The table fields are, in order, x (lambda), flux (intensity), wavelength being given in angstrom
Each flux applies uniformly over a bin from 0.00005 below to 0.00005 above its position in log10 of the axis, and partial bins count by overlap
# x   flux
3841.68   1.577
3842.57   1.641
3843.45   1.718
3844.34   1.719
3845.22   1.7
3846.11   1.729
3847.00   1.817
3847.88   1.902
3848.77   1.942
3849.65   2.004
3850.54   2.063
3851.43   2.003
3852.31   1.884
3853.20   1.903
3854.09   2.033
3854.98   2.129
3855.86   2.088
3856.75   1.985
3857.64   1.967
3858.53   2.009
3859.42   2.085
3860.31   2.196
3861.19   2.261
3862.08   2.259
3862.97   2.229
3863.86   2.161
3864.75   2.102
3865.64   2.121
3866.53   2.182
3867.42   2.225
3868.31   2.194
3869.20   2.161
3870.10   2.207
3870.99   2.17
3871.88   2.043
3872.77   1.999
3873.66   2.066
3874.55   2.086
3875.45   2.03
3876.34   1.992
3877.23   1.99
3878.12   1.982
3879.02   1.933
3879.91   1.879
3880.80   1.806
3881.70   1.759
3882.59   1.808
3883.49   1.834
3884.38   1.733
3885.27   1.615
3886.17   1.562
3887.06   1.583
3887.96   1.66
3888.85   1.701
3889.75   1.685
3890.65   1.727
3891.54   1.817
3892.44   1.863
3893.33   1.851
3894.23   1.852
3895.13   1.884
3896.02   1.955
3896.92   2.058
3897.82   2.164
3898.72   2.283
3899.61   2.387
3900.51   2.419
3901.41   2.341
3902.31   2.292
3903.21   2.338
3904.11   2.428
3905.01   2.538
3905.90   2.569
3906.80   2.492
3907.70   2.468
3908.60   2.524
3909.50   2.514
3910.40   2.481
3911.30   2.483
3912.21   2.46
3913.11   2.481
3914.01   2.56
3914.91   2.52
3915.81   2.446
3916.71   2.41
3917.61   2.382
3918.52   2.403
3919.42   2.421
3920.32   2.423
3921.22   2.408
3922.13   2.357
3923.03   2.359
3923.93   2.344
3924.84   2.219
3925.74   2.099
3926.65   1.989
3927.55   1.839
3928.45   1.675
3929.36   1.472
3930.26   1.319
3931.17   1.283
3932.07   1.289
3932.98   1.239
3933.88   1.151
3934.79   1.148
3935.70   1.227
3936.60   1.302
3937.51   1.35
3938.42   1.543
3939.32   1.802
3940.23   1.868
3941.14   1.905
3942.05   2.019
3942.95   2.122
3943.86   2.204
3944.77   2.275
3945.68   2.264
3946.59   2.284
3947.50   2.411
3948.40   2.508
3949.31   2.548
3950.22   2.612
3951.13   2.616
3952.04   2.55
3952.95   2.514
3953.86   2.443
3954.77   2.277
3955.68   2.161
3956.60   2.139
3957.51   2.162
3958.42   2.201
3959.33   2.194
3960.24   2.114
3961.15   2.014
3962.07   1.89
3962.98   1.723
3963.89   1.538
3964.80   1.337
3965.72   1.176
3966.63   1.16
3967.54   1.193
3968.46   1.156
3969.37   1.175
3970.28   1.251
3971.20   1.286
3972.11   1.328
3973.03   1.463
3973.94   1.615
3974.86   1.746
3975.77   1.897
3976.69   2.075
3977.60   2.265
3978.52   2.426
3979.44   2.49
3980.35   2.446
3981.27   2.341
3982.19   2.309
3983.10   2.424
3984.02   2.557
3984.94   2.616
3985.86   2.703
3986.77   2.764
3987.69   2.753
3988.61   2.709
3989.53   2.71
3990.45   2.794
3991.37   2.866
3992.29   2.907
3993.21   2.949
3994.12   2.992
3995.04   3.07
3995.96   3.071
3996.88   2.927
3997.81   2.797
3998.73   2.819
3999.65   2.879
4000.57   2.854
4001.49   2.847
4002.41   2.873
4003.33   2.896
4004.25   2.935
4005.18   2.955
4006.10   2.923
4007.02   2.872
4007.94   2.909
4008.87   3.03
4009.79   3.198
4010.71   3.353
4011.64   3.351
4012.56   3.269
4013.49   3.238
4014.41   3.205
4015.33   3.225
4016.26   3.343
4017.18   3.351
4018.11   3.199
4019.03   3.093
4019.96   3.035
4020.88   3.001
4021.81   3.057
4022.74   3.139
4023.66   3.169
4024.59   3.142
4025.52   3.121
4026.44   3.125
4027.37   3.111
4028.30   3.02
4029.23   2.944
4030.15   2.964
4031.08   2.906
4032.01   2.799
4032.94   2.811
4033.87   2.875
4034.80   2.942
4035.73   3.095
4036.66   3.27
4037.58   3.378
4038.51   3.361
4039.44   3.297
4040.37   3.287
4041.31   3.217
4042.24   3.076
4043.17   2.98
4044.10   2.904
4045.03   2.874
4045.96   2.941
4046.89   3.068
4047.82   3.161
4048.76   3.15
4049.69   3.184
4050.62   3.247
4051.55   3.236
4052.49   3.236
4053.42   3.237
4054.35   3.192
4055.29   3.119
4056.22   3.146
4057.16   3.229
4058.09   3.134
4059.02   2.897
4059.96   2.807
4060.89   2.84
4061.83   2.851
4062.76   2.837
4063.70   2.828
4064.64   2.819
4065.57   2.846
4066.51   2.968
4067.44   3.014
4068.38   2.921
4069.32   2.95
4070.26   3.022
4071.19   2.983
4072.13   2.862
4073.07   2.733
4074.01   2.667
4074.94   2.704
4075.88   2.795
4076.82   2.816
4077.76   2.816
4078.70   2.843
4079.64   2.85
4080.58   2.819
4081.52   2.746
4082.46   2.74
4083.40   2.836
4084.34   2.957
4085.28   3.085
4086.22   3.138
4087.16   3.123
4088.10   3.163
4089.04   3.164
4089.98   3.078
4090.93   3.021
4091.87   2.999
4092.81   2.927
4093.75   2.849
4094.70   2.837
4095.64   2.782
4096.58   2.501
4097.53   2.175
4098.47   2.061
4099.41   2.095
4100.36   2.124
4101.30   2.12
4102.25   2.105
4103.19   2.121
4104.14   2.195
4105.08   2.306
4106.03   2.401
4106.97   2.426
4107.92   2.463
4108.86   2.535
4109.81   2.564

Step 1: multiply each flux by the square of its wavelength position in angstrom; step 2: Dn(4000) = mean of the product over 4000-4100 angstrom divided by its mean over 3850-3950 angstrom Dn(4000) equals 1.57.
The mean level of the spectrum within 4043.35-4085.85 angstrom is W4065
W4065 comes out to 2.95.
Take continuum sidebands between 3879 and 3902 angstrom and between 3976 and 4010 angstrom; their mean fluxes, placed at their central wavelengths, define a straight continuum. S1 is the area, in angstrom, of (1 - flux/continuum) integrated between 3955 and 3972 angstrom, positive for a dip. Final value 5.67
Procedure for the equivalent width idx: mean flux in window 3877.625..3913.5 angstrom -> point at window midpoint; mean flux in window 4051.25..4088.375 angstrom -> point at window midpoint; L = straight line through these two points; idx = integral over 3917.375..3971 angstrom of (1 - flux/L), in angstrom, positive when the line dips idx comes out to 9.3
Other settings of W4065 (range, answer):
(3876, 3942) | 2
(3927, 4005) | 2.13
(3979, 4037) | 2.94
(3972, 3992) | 2.35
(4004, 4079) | 3.04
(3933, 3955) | 2.02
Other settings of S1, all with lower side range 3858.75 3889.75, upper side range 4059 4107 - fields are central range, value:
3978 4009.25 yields -4.60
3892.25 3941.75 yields 1.42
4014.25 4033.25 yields -4.20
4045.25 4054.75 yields -1.94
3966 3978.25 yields 4.31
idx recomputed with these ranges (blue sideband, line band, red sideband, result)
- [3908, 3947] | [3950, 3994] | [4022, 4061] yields 5.6 angstrom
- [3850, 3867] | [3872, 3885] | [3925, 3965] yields 0.8 angstrom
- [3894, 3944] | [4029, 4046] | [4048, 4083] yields -1.6 angstrom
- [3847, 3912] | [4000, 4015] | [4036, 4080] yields -1.6 angstrom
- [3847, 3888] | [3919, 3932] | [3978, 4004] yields 1.9 angstrom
